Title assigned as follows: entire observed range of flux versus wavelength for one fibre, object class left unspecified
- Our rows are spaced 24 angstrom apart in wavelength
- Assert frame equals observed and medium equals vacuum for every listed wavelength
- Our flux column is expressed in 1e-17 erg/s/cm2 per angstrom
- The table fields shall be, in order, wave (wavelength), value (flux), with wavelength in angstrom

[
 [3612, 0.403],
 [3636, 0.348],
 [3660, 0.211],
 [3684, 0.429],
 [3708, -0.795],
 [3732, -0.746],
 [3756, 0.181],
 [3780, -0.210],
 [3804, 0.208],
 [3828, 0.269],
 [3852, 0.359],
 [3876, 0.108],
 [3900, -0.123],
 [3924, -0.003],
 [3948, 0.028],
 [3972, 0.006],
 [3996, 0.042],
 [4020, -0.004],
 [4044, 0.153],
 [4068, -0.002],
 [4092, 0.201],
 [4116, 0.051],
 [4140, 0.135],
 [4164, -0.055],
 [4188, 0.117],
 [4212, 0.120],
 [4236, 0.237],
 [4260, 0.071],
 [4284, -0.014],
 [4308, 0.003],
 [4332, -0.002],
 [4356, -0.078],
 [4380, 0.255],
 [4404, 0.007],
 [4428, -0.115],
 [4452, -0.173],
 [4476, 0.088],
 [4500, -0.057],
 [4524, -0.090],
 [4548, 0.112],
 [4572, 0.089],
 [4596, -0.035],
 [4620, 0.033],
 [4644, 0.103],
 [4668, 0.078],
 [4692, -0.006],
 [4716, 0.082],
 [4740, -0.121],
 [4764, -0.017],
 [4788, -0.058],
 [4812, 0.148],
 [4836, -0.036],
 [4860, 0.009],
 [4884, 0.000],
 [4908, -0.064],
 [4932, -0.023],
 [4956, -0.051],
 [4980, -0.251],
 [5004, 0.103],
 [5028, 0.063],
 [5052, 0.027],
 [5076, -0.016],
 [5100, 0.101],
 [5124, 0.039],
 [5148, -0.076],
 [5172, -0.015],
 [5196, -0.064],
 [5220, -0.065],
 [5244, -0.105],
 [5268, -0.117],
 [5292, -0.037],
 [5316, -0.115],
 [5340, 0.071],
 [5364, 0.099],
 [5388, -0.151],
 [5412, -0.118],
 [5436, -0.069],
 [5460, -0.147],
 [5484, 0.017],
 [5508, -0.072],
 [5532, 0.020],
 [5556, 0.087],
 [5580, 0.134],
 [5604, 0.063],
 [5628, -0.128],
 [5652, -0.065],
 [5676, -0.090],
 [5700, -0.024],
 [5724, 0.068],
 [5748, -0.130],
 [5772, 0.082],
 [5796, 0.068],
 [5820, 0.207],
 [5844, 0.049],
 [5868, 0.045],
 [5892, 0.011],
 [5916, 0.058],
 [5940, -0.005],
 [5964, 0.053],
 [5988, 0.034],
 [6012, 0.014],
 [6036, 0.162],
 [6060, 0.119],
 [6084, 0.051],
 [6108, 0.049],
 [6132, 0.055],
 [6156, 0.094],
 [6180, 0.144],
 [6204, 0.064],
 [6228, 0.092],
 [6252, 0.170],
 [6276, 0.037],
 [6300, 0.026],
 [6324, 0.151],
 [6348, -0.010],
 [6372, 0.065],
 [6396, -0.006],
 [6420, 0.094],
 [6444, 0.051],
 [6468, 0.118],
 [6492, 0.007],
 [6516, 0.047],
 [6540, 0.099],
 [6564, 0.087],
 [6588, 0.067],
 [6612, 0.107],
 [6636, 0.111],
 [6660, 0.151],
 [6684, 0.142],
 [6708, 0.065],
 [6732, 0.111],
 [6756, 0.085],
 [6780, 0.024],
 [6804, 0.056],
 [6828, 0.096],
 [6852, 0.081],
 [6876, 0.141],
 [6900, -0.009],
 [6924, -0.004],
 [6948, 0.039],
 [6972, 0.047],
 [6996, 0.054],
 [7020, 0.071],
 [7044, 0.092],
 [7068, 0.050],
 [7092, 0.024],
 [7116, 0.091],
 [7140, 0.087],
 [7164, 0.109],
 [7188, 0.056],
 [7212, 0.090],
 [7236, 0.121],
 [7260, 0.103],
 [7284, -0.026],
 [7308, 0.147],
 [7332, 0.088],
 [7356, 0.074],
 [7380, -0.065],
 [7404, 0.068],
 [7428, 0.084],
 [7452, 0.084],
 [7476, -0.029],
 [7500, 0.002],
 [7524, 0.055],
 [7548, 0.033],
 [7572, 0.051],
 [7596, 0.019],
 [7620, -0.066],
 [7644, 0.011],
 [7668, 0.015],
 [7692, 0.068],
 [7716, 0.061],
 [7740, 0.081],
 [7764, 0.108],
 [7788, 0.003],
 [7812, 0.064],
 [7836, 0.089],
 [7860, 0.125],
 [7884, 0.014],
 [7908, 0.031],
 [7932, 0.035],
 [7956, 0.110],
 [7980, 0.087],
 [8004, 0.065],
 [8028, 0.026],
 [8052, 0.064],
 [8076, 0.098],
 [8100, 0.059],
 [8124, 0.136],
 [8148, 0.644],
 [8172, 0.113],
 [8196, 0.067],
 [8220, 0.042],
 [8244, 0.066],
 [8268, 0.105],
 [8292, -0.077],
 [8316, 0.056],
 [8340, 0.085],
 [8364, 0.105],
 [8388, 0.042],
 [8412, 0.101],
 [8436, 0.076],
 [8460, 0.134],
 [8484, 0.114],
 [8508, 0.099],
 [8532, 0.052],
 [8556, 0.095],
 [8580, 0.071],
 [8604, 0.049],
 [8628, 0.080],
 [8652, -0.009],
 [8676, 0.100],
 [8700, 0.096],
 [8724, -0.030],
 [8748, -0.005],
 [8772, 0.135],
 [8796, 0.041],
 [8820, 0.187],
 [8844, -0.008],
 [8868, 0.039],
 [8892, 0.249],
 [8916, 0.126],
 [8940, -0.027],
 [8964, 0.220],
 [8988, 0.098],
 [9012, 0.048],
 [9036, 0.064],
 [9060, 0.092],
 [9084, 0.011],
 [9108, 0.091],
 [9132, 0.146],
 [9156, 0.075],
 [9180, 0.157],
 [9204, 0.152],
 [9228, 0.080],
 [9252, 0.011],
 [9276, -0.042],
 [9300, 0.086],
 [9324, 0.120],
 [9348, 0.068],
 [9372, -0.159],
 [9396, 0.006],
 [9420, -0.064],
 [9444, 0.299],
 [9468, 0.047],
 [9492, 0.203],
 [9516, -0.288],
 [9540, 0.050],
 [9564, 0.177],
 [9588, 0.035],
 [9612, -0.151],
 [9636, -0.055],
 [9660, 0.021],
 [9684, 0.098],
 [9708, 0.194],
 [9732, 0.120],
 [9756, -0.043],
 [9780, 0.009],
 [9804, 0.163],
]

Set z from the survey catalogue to 1.183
